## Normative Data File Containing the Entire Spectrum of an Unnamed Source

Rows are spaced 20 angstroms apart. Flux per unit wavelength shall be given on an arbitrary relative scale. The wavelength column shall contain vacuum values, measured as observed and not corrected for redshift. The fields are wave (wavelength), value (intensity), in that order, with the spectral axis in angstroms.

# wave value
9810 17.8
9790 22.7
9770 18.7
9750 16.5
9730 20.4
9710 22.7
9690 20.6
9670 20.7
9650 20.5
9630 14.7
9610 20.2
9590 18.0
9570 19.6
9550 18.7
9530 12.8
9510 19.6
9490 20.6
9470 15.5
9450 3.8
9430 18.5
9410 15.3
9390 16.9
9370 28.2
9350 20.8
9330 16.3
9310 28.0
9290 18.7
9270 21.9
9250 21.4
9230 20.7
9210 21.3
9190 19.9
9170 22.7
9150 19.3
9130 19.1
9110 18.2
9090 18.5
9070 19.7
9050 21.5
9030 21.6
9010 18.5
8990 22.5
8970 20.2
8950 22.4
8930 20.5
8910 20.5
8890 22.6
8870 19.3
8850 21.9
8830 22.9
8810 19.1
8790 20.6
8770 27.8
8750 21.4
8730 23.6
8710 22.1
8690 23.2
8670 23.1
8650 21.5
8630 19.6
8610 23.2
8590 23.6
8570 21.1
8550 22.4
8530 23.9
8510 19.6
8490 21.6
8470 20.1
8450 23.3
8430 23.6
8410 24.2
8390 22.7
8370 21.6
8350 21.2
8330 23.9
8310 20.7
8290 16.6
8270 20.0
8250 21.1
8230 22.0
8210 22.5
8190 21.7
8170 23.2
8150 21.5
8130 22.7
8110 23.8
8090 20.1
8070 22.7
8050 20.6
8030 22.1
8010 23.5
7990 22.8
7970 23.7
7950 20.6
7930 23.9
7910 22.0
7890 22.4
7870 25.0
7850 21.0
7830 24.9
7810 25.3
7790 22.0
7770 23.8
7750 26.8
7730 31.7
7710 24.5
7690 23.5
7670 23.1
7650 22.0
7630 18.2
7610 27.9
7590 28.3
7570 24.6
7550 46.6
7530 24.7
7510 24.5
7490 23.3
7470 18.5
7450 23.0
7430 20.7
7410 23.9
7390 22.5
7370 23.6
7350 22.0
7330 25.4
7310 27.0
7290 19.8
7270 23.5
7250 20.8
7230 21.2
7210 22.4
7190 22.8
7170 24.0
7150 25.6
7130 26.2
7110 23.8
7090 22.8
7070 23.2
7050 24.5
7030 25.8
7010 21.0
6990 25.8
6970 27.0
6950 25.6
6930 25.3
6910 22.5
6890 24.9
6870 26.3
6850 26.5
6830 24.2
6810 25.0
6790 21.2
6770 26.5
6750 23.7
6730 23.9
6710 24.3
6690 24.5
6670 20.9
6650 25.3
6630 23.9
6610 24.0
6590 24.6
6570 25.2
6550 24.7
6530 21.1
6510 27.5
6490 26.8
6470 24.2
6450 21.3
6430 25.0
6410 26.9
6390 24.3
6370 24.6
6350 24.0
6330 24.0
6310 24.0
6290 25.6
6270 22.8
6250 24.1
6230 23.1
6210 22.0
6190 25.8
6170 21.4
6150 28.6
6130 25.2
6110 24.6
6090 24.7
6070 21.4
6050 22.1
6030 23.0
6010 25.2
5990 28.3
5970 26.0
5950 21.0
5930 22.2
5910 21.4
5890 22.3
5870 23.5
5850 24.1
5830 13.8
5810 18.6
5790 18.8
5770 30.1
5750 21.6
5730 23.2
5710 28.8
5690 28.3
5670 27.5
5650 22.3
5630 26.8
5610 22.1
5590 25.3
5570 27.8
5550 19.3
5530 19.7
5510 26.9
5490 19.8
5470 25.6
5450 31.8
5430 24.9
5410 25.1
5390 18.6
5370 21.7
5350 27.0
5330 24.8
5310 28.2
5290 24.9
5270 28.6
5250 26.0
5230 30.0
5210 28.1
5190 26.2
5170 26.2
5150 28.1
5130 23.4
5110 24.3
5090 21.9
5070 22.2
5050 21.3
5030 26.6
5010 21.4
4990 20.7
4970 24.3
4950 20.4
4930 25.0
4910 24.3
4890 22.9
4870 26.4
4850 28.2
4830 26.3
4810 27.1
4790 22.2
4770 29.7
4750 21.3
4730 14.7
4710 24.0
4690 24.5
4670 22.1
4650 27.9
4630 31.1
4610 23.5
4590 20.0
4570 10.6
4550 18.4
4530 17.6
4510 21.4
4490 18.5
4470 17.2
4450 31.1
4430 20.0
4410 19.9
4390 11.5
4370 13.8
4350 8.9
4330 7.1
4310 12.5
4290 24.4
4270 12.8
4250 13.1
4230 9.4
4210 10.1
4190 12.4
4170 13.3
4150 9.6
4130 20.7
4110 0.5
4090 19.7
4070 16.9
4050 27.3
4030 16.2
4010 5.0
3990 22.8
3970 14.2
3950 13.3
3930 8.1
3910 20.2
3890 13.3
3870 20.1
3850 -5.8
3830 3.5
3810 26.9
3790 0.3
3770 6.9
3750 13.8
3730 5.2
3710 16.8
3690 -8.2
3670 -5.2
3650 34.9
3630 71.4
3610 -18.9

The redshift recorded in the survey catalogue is 0.15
